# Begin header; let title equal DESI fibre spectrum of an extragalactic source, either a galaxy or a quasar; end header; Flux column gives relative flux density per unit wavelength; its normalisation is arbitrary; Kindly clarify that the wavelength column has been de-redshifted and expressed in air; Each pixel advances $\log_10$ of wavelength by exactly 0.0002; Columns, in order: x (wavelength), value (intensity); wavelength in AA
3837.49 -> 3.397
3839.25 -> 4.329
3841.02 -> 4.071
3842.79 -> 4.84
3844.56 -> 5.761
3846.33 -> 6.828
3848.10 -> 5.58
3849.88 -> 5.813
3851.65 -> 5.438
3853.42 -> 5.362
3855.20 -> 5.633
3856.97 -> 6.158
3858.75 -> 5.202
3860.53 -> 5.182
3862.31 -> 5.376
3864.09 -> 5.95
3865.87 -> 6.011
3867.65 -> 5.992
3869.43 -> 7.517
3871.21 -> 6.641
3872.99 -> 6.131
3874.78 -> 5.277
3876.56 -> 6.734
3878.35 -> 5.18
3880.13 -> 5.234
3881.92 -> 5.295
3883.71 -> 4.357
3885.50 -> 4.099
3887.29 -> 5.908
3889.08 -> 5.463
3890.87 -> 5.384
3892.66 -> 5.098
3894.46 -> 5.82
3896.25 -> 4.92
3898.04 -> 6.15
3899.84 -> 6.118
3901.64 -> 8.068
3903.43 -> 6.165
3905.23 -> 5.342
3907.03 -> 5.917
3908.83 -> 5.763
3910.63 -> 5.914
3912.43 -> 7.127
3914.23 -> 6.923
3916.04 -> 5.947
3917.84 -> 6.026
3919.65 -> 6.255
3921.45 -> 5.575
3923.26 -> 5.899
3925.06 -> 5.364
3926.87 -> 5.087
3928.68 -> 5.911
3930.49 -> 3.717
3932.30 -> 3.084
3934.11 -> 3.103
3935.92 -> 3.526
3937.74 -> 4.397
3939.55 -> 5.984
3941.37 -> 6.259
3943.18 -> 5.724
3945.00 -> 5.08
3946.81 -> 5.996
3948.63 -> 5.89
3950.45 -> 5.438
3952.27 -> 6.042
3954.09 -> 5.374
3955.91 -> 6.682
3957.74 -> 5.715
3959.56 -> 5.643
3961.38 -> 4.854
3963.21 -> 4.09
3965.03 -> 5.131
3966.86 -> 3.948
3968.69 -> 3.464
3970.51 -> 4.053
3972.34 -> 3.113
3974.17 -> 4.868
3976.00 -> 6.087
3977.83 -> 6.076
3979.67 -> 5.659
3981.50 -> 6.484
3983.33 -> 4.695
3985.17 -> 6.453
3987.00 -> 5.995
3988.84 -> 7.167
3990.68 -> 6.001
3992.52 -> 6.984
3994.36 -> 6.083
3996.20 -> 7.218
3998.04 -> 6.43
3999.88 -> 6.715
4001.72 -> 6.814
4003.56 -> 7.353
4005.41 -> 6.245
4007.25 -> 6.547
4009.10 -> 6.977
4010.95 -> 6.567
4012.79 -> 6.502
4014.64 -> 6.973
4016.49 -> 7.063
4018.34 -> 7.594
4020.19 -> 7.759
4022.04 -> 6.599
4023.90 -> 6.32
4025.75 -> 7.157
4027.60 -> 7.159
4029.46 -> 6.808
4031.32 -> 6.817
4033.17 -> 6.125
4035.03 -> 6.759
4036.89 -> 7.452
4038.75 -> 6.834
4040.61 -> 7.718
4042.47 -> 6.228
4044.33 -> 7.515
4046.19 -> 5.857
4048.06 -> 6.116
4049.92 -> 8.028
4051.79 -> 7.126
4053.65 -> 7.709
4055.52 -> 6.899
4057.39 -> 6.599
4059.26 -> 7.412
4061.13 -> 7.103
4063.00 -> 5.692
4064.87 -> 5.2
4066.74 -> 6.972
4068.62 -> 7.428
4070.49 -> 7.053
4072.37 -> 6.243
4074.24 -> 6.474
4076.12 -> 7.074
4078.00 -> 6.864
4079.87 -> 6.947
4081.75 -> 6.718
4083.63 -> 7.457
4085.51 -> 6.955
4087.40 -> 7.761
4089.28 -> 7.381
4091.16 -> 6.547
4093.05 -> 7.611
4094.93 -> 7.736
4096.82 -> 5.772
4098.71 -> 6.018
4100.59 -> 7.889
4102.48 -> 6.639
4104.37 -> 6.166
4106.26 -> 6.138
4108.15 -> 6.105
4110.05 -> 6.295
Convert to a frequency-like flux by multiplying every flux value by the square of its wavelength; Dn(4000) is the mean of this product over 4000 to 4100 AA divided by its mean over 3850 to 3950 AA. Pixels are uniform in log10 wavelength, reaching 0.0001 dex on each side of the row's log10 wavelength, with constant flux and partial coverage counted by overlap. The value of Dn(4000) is 1.3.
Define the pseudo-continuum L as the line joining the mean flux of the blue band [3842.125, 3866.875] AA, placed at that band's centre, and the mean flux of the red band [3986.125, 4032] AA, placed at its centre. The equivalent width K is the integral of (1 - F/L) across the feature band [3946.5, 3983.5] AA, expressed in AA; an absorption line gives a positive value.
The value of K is 7.24 AA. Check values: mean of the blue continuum 5.66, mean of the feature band 5.2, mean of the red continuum 6.79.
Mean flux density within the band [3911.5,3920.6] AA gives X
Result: 6.45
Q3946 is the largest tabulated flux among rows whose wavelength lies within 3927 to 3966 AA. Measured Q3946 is 6.682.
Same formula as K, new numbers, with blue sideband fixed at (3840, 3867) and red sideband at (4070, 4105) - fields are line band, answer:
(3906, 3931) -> 0.32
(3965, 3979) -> 3.73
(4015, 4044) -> -1.75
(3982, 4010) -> -0.57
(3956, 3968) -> 2.30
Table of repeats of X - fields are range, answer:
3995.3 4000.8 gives 6.79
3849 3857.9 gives 5.68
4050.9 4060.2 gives 7.15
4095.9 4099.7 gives 5.93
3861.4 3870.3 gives 6.16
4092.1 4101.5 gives 7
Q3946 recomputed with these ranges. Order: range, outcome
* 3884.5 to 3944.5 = 8.068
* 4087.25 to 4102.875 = 7.889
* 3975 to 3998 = 7.218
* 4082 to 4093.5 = 7.761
